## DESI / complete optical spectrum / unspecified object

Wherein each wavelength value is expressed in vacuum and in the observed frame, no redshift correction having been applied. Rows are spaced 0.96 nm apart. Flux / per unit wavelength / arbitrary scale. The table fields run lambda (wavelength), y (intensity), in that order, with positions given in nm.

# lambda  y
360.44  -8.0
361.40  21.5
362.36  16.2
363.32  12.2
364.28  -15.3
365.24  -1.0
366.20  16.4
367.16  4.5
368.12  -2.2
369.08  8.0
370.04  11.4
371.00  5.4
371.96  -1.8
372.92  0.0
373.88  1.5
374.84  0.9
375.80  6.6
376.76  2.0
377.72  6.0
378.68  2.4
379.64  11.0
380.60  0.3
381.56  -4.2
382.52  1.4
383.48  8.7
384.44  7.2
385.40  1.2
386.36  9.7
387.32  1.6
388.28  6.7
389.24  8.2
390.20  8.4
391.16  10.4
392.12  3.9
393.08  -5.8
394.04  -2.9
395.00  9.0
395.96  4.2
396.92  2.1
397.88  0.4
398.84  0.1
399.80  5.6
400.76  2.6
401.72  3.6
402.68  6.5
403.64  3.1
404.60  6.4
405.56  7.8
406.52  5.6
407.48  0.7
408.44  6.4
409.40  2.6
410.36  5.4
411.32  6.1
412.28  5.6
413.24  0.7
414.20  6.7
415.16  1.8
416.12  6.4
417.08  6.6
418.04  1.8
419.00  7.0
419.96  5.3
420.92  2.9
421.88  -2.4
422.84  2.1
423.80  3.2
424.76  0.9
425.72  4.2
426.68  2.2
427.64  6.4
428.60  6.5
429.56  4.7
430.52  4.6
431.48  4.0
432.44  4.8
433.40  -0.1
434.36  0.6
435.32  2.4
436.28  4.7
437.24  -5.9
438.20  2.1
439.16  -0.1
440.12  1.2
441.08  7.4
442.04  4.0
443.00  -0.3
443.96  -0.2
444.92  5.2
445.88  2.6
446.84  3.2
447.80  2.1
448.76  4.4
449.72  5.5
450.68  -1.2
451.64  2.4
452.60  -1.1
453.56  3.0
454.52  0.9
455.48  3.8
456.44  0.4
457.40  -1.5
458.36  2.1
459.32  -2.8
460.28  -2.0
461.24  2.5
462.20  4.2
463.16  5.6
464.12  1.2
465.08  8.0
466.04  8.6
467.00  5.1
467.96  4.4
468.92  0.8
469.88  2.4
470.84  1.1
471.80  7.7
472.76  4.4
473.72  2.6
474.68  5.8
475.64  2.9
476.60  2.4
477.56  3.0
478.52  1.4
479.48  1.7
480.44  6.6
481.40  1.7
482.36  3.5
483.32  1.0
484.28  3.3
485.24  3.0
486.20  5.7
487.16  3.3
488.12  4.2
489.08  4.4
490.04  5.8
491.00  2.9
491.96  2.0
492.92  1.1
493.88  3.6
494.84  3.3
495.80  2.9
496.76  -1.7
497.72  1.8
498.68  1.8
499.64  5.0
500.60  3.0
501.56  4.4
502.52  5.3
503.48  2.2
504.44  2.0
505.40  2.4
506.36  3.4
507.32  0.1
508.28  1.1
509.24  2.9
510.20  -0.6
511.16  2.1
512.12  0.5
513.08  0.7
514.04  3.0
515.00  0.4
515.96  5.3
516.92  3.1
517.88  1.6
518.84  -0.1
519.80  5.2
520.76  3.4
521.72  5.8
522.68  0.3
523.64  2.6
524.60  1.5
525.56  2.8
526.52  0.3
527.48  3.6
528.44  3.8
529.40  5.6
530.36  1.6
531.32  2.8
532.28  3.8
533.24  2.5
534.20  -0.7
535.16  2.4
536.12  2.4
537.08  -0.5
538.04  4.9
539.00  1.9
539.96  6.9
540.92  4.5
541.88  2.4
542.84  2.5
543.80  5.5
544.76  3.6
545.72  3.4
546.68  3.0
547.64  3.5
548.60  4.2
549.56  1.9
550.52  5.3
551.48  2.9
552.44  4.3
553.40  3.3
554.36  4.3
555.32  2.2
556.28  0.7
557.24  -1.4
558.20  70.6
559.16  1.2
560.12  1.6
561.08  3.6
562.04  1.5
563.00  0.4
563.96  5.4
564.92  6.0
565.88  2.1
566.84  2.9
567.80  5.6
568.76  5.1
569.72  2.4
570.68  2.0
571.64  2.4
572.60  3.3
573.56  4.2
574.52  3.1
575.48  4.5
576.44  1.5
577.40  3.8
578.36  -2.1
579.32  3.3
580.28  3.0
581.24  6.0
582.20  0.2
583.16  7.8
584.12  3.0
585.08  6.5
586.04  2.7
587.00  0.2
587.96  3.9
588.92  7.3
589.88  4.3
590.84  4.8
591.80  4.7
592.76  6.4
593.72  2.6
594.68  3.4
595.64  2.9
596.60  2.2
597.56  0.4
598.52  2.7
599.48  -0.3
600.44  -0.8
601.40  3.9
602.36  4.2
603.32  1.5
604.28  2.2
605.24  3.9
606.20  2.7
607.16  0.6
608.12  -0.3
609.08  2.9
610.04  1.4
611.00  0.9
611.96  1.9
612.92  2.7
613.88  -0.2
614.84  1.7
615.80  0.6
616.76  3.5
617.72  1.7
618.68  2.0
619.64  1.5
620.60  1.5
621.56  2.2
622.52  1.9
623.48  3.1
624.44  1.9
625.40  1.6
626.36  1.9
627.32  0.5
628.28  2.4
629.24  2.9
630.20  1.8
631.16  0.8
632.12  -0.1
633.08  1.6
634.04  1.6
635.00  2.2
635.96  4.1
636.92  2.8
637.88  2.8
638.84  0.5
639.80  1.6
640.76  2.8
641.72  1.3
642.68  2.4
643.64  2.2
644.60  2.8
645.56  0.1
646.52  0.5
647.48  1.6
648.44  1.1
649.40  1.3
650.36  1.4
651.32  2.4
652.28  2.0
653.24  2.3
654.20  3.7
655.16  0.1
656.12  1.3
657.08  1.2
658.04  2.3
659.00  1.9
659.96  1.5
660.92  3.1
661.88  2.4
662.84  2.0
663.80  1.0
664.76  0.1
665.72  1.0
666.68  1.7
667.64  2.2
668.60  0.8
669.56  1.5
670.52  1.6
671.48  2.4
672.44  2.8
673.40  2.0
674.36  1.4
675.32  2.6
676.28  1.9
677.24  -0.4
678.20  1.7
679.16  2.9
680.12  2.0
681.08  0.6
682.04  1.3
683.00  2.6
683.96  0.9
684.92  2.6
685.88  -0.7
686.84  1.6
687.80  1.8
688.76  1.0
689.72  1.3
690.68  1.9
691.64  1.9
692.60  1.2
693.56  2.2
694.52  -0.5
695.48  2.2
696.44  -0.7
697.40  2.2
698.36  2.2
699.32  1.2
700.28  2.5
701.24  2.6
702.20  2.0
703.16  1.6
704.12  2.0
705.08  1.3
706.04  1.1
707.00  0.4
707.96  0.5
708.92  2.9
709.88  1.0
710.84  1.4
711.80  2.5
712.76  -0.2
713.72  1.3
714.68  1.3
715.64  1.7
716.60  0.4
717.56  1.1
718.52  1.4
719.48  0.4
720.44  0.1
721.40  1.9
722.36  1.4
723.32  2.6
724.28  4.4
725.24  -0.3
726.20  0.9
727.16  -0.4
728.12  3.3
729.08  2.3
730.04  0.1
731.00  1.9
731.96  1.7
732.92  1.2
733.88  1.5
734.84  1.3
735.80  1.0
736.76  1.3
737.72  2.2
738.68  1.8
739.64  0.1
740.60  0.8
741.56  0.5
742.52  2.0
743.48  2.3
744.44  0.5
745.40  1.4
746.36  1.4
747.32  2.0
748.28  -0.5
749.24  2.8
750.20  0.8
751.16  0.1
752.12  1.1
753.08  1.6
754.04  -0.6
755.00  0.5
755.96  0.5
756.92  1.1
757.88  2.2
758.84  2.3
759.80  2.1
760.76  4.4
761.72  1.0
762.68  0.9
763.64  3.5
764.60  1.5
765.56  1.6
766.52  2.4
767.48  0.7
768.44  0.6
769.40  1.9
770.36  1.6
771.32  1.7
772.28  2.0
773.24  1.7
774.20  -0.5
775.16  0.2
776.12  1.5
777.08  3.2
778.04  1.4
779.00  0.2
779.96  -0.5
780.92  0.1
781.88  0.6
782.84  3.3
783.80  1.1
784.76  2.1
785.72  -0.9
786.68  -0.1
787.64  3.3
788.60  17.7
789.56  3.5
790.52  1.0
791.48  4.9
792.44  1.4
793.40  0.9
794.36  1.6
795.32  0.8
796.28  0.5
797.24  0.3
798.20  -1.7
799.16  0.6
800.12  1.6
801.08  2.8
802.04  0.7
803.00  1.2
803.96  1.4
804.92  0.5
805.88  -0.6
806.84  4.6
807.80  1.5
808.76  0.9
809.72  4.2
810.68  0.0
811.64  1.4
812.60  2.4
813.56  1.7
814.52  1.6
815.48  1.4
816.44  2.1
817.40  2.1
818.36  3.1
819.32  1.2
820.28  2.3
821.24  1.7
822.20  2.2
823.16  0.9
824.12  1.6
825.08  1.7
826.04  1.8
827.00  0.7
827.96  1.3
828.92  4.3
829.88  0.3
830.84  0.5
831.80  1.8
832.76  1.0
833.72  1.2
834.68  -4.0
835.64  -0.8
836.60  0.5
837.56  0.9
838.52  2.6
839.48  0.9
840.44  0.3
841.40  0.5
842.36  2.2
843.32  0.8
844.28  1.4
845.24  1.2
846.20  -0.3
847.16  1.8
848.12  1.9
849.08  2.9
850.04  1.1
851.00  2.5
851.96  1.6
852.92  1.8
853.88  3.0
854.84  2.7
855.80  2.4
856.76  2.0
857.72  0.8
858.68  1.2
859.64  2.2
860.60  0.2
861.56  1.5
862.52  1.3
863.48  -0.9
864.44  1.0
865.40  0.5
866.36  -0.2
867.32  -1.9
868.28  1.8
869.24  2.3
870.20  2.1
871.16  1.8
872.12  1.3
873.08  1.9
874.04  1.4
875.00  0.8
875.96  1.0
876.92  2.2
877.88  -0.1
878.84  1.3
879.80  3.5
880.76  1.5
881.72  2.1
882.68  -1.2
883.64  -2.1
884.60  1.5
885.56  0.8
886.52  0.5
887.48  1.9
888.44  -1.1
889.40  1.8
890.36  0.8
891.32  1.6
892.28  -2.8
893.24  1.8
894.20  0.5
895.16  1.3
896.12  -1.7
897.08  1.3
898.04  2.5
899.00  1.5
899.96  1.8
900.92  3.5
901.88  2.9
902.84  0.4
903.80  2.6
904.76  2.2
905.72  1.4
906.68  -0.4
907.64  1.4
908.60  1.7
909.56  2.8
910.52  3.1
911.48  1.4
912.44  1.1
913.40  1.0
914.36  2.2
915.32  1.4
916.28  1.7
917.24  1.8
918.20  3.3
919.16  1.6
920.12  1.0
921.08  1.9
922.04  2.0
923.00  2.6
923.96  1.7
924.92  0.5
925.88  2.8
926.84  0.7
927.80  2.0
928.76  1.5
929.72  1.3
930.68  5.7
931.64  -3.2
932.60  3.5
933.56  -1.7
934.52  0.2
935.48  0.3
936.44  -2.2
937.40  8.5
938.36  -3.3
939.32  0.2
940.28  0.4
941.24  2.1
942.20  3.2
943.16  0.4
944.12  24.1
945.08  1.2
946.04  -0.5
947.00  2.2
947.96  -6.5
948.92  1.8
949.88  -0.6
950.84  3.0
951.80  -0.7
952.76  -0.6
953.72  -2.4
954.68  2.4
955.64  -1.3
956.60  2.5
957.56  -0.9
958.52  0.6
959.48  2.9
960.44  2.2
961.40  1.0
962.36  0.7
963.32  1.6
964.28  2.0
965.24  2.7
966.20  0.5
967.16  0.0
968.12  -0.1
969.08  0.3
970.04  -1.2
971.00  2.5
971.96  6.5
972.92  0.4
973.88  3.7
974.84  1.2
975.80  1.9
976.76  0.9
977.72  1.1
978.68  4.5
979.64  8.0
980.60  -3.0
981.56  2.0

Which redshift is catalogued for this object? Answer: 1.115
